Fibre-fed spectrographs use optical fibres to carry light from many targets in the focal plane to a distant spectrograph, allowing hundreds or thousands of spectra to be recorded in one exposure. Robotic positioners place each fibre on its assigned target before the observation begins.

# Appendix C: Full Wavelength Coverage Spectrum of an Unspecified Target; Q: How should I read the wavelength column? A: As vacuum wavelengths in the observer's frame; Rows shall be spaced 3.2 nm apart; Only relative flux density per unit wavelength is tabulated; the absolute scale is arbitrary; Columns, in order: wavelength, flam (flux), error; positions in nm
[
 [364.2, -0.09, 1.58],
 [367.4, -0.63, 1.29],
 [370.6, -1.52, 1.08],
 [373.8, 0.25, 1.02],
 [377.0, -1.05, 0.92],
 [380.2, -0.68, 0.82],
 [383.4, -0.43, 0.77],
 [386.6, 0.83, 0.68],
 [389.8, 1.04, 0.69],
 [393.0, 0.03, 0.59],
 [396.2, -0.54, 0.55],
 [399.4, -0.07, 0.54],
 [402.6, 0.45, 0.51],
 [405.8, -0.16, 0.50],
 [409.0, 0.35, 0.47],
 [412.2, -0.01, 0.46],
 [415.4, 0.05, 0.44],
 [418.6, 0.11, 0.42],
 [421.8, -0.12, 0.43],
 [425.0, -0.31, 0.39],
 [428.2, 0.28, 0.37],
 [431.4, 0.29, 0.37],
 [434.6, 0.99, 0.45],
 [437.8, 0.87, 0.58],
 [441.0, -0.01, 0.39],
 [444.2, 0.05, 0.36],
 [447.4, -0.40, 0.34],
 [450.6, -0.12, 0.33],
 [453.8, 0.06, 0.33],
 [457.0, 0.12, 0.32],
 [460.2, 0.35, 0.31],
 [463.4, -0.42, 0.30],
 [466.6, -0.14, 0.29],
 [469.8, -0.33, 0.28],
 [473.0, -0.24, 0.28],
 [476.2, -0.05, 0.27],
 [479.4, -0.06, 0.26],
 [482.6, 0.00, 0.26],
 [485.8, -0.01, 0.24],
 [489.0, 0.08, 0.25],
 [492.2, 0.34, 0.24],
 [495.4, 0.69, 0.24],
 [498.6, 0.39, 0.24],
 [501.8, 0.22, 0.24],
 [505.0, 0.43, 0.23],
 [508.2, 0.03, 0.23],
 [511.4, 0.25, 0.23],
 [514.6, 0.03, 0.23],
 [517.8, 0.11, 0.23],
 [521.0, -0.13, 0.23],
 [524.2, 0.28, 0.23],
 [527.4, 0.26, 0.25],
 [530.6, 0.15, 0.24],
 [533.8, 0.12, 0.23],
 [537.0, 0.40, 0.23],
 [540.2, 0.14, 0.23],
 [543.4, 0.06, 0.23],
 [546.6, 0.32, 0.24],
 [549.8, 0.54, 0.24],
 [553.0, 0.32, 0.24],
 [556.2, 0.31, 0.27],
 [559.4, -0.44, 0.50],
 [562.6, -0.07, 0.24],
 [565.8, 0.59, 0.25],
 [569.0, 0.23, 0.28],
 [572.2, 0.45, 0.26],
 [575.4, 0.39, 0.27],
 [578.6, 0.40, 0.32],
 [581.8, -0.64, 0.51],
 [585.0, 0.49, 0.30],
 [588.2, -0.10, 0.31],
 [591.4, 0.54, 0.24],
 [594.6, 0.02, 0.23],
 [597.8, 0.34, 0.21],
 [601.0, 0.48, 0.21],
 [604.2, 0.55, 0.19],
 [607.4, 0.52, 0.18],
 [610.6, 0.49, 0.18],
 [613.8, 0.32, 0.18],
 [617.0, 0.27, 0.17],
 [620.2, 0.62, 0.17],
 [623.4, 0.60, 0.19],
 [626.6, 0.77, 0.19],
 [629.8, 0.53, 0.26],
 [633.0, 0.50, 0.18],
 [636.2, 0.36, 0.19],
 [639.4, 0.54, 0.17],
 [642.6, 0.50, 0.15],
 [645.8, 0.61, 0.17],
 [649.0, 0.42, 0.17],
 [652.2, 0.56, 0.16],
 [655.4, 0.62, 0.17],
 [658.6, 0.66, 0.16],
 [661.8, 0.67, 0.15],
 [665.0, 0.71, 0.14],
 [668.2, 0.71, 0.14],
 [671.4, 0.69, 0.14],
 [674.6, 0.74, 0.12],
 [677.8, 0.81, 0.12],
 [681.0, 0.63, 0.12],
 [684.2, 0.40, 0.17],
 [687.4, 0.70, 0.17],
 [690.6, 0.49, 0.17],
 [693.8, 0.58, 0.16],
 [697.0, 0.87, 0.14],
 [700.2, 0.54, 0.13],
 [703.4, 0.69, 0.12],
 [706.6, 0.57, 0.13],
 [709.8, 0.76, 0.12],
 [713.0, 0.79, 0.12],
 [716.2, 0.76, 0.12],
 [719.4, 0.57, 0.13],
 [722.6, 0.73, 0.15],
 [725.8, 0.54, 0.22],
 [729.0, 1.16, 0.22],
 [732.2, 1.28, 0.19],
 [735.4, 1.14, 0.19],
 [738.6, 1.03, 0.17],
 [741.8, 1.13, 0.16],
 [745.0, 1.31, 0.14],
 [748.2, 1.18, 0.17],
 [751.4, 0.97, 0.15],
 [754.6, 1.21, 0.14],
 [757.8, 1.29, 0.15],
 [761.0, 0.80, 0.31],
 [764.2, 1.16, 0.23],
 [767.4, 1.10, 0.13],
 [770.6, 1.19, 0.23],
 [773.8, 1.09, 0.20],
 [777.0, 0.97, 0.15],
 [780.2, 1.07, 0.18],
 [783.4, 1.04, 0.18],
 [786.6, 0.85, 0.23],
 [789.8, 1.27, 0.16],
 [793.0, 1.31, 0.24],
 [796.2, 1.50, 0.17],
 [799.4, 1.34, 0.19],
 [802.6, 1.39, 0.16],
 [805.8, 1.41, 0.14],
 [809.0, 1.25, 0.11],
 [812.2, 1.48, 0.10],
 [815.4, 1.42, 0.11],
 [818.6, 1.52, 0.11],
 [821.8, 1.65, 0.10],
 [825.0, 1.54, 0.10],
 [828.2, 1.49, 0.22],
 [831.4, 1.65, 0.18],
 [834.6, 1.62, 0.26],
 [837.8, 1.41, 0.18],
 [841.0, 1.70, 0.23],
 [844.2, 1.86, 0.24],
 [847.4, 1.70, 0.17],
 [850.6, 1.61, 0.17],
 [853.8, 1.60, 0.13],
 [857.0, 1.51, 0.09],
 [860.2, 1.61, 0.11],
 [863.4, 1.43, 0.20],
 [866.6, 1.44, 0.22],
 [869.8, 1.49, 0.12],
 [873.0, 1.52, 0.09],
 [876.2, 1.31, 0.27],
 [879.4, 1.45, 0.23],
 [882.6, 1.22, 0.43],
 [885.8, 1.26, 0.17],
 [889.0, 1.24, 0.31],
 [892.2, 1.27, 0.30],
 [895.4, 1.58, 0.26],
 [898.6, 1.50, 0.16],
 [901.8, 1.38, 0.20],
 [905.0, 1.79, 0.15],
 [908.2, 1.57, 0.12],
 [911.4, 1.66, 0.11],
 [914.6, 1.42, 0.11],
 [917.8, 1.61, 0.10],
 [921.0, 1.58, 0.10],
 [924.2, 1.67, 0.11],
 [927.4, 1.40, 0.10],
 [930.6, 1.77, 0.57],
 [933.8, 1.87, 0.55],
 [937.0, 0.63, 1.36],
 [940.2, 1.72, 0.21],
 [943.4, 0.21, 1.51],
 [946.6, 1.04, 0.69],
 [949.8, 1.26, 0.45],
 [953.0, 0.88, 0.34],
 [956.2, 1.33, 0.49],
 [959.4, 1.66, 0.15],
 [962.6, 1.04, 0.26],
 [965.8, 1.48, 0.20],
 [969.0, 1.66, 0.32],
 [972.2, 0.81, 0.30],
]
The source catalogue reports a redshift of 0.825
